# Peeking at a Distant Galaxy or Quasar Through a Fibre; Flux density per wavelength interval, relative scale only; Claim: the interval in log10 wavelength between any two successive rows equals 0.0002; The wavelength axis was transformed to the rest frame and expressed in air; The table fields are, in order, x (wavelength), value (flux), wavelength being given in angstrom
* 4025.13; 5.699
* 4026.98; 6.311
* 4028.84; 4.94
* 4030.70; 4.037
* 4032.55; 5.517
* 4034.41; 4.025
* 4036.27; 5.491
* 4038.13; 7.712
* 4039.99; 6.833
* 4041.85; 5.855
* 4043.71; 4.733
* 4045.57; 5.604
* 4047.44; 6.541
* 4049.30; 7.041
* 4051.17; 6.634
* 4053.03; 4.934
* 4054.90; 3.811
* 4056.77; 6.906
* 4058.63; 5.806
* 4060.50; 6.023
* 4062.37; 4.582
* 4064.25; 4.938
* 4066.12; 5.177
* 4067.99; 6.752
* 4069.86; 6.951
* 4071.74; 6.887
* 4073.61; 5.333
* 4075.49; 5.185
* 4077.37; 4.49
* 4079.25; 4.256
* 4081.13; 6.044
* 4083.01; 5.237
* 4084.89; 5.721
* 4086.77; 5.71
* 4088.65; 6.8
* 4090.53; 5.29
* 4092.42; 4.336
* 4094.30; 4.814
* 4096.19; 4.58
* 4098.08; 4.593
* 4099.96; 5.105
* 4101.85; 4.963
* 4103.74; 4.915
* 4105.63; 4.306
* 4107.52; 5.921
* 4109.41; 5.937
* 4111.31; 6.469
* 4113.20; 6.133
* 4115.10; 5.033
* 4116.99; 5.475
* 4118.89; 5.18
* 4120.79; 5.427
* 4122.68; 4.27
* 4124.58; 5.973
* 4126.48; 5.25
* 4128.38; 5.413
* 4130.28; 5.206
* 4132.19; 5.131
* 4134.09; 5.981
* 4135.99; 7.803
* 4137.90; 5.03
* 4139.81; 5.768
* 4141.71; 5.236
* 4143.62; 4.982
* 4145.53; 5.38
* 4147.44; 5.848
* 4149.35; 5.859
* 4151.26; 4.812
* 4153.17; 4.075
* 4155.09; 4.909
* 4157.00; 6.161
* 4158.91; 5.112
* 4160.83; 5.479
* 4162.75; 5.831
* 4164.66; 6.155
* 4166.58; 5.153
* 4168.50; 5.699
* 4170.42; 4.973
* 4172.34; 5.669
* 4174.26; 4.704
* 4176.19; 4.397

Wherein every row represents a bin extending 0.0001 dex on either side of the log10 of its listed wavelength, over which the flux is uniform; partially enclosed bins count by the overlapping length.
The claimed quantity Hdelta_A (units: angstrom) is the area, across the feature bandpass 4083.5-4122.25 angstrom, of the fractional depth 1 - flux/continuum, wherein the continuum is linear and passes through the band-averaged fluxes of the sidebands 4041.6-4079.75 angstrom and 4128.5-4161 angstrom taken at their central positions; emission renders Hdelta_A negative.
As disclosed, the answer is 1.6 angstrom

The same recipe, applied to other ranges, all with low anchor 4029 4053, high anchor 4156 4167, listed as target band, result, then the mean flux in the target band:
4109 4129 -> 0.7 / 5.49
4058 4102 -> 2.6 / 5.4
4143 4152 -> 0.4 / 5.4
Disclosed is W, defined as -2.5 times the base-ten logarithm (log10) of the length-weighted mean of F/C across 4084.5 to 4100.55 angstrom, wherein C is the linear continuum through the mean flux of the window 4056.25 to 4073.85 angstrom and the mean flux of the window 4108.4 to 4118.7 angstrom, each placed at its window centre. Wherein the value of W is 0.13 mag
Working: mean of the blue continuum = 5.94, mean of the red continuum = 5.76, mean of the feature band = 5.2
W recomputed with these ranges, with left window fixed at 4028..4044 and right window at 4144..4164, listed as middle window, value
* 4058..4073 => -0.08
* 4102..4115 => -0.03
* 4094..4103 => 0.13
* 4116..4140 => -0.03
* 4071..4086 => 0.01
